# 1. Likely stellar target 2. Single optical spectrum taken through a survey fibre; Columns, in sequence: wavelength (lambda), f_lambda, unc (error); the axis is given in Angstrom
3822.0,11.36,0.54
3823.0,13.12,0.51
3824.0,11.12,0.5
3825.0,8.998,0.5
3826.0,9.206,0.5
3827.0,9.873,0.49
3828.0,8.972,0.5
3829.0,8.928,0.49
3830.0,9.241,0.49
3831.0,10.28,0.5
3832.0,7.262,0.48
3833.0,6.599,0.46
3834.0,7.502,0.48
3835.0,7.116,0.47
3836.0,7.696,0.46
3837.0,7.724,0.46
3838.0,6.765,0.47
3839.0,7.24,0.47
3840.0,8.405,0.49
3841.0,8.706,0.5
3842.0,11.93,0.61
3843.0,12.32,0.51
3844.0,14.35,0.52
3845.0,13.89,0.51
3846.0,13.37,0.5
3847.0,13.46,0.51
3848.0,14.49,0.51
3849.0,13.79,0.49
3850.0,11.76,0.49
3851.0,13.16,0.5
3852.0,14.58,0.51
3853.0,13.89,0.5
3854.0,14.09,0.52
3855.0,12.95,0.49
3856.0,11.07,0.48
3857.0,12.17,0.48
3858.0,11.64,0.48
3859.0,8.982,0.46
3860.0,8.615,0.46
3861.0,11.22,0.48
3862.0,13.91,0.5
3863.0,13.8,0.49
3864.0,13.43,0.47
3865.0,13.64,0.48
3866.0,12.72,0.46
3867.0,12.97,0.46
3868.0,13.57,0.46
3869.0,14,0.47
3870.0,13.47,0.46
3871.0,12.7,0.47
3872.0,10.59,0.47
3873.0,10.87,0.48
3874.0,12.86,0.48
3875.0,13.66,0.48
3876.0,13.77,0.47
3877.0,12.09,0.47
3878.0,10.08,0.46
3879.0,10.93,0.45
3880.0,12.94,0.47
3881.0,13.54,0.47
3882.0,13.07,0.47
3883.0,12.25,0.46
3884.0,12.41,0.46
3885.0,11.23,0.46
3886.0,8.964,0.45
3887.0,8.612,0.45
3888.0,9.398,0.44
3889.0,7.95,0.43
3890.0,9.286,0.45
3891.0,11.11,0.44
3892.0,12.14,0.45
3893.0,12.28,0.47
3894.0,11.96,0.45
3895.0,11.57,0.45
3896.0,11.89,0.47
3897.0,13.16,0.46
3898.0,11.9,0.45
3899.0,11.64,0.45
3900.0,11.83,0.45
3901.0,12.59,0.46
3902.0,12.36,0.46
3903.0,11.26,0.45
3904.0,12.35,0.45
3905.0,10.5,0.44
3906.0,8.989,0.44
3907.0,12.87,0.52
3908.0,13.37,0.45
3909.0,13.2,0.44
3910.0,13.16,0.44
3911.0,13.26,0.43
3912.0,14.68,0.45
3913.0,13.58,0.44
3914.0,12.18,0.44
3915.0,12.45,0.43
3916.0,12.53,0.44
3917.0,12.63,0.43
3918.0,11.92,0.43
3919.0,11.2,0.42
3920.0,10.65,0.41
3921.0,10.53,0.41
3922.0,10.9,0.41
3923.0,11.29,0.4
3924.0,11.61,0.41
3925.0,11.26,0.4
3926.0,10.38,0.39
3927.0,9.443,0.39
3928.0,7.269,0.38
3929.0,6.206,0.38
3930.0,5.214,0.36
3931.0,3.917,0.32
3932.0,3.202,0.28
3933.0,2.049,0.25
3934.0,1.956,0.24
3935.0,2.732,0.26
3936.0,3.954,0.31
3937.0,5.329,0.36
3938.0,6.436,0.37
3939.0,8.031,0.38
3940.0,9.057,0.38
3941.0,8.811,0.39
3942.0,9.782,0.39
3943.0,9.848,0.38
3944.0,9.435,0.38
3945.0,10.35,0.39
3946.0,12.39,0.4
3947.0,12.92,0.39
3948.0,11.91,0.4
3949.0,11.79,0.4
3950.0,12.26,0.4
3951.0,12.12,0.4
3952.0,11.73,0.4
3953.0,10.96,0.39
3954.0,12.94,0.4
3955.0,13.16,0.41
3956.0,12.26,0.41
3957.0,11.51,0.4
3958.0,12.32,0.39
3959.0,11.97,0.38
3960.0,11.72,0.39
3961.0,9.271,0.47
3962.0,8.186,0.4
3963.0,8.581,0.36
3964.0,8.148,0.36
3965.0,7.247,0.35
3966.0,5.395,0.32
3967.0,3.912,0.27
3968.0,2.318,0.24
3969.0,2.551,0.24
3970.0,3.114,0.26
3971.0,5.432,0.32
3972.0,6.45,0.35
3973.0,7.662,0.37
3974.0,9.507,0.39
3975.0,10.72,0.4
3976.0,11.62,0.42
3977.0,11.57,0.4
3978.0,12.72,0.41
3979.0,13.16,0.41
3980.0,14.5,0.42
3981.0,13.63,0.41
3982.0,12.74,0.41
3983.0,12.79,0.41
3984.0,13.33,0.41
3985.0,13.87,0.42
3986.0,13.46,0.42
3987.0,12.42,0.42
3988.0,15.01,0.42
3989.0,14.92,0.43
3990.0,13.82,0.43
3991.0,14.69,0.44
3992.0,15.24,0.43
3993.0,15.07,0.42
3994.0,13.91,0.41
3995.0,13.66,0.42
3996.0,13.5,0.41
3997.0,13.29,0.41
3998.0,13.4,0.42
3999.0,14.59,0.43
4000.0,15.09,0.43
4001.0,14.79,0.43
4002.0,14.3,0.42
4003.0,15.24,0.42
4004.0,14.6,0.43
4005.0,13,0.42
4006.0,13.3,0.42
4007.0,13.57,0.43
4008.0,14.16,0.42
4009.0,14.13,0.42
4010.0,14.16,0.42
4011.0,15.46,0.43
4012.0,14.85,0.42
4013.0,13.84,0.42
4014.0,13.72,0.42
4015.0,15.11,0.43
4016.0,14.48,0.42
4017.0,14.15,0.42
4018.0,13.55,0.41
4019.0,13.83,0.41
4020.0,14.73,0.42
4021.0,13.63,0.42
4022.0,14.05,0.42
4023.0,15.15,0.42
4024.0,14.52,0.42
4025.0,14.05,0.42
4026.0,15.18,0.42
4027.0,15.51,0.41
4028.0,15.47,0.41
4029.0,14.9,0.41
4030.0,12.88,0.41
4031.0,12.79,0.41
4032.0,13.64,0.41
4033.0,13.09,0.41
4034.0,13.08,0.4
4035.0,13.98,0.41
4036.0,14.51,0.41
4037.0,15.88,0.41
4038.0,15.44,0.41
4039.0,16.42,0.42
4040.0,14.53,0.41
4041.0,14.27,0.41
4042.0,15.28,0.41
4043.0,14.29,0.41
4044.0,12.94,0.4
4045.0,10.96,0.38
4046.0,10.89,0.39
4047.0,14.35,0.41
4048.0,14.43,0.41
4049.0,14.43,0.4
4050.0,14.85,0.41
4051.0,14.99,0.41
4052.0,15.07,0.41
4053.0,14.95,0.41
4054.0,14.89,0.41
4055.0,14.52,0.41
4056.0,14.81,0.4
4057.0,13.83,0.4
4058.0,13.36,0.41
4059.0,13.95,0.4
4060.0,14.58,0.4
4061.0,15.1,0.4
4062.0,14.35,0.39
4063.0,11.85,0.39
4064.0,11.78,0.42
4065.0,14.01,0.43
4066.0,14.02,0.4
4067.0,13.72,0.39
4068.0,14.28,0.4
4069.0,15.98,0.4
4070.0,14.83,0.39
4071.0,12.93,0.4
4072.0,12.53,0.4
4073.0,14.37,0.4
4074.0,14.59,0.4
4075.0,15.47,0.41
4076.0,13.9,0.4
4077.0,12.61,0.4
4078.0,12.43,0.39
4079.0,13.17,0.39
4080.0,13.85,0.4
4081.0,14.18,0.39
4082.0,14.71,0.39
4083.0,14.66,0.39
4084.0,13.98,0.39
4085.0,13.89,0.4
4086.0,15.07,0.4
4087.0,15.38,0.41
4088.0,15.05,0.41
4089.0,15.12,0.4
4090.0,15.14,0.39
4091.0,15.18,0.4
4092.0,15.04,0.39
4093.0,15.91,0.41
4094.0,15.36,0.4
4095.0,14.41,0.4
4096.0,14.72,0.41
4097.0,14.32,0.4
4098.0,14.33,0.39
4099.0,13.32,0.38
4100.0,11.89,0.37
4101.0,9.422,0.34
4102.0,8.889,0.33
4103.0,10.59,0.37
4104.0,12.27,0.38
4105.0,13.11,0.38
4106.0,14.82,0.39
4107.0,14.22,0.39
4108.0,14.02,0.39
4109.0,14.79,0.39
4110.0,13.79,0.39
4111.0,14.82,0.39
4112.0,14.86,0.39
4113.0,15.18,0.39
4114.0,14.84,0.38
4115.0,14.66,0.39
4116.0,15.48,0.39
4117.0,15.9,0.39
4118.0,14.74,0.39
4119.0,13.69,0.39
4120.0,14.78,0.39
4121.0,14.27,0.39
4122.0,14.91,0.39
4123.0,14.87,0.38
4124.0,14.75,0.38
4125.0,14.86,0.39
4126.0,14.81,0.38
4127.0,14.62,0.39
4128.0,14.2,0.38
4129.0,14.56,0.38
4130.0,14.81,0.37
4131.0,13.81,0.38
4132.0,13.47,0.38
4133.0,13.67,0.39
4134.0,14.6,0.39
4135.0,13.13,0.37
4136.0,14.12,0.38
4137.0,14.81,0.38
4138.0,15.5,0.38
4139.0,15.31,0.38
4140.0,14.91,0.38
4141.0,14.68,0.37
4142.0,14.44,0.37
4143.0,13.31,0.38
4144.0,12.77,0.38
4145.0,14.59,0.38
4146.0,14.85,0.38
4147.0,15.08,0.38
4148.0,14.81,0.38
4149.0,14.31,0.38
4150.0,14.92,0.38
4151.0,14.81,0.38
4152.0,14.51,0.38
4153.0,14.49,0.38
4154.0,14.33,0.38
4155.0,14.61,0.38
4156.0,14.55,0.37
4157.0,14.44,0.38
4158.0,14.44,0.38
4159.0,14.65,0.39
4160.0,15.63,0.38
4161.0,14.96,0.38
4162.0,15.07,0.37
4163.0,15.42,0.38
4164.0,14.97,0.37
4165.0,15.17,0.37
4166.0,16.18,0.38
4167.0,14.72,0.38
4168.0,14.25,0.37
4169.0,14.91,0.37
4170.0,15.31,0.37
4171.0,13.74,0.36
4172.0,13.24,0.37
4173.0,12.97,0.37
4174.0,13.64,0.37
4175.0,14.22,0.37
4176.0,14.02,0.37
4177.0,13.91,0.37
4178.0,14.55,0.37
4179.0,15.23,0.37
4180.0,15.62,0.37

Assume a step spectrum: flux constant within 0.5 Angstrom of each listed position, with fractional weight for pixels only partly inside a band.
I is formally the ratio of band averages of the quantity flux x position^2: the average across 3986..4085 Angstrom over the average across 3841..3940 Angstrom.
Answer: 1.37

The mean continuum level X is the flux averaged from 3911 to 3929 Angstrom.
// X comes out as 11.3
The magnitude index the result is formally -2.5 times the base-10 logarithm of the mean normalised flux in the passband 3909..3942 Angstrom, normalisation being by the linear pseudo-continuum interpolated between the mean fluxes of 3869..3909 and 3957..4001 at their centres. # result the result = 0.26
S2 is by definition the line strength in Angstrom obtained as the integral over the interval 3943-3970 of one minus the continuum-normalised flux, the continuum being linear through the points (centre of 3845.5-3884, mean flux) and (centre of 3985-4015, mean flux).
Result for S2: 7.7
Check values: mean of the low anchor 12.6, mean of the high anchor 14.2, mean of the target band 9.77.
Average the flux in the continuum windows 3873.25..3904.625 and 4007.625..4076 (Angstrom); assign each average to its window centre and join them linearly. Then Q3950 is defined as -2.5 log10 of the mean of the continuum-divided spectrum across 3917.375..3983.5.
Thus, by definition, 0.350 mag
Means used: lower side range 11.6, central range 9.19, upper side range 14.2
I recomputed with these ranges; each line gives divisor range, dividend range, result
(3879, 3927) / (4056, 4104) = 1.30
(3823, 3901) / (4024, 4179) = 1.42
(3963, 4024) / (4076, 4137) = 1.21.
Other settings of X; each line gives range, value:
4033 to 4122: 14.1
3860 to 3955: 10.9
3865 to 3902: 11.9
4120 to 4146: 14.4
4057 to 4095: 14.2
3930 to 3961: 9.16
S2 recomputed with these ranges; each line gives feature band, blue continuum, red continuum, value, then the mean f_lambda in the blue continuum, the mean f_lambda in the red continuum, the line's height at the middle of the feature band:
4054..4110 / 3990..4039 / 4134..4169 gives 2.2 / 14.3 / 14.7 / 14.5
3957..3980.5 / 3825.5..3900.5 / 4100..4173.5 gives 7.2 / 11.4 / 14.3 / 12.5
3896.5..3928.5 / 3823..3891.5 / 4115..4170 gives 0.3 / 11.2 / 14.6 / 11.9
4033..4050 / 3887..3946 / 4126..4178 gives -2.3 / 10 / 14.5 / 12.4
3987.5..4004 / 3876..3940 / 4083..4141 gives -3.3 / 10.3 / 14.3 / 12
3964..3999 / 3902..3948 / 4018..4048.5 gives 3.0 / 9.72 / 14.1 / 12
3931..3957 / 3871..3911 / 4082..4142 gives 7.1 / 11.7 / 14.3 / 12.3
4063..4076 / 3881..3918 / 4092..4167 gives -0.3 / 11.8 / 14.3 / 13.7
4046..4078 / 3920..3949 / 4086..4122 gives -3.6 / 8.19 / 14.1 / 12.7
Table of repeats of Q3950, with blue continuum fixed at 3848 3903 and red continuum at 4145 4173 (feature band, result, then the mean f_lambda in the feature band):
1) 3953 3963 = 0.14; 11.3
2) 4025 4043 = -0.07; 14.5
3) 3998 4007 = -0.08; 14.3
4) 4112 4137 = -0.01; 14.5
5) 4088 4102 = 0.01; 14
